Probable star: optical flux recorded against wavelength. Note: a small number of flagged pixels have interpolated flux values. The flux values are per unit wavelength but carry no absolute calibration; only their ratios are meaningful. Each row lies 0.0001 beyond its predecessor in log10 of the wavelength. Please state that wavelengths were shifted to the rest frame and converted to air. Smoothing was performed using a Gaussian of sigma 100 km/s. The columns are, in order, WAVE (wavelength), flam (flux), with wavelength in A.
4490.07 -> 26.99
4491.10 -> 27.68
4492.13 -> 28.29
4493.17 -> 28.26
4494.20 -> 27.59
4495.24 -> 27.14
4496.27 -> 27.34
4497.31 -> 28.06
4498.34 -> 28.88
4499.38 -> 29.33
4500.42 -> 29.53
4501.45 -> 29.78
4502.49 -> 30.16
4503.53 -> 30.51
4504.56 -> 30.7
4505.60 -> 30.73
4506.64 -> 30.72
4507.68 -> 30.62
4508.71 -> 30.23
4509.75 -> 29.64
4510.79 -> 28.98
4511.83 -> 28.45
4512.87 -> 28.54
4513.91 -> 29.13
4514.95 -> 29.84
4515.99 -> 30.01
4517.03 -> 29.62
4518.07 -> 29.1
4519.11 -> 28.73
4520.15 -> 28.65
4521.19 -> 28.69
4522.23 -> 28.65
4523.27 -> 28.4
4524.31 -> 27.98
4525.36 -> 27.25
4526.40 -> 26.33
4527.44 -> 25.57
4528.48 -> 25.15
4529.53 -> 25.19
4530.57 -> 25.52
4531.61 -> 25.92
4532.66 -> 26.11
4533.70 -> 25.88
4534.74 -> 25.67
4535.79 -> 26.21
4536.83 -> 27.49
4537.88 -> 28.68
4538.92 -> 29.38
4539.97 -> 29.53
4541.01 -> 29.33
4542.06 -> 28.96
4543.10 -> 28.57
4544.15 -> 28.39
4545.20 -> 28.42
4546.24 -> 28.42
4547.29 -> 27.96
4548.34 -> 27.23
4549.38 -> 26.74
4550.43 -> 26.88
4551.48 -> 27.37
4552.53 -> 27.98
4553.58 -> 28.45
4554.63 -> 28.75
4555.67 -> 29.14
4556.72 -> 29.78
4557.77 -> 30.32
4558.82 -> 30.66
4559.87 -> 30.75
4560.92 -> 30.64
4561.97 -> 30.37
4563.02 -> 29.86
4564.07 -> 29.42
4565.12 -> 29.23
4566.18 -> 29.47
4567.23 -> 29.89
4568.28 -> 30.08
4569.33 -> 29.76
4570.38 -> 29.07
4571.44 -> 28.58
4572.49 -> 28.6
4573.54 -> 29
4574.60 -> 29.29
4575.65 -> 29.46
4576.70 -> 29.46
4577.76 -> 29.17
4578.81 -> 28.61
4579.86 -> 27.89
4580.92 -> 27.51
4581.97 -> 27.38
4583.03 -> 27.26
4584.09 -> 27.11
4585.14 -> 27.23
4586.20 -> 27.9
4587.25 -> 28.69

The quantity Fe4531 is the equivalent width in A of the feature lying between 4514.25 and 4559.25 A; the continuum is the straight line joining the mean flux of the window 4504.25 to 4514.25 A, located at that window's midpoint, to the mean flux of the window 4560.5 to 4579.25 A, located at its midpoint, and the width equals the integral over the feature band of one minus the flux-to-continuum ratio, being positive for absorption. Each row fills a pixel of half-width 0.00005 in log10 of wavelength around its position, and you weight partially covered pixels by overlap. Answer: 2.5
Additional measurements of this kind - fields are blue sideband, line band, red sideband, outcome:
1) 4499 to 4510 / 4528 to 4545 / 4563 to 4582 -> 1.4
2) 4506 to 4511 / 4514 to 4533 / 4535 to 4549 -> 1.1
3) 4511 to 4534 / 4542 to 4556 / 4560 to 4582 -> 0.2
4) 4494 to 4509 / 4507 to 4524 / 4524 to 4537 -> -0.8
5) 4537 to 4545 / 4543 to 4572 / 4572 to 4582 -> -0.2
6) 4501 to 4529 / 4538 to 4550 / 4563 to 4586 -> 0.2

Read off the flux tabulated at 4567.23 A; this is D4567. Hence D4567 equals 29.89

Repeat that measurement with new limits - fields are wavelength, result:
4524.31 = 27.98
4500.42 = 29.53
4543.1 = 28.57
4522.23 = 28.65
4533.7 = 25.88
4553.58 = 28.45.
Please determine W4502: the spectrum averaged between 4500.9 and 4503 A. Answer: 30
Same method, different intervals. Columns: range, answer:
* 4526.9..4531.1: 25.4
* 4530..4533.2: 25.9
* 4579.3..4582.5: 27.6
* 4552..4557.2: 28.8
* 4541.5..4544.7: 28.6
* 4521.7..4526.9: 27.7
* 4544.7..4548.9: 28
